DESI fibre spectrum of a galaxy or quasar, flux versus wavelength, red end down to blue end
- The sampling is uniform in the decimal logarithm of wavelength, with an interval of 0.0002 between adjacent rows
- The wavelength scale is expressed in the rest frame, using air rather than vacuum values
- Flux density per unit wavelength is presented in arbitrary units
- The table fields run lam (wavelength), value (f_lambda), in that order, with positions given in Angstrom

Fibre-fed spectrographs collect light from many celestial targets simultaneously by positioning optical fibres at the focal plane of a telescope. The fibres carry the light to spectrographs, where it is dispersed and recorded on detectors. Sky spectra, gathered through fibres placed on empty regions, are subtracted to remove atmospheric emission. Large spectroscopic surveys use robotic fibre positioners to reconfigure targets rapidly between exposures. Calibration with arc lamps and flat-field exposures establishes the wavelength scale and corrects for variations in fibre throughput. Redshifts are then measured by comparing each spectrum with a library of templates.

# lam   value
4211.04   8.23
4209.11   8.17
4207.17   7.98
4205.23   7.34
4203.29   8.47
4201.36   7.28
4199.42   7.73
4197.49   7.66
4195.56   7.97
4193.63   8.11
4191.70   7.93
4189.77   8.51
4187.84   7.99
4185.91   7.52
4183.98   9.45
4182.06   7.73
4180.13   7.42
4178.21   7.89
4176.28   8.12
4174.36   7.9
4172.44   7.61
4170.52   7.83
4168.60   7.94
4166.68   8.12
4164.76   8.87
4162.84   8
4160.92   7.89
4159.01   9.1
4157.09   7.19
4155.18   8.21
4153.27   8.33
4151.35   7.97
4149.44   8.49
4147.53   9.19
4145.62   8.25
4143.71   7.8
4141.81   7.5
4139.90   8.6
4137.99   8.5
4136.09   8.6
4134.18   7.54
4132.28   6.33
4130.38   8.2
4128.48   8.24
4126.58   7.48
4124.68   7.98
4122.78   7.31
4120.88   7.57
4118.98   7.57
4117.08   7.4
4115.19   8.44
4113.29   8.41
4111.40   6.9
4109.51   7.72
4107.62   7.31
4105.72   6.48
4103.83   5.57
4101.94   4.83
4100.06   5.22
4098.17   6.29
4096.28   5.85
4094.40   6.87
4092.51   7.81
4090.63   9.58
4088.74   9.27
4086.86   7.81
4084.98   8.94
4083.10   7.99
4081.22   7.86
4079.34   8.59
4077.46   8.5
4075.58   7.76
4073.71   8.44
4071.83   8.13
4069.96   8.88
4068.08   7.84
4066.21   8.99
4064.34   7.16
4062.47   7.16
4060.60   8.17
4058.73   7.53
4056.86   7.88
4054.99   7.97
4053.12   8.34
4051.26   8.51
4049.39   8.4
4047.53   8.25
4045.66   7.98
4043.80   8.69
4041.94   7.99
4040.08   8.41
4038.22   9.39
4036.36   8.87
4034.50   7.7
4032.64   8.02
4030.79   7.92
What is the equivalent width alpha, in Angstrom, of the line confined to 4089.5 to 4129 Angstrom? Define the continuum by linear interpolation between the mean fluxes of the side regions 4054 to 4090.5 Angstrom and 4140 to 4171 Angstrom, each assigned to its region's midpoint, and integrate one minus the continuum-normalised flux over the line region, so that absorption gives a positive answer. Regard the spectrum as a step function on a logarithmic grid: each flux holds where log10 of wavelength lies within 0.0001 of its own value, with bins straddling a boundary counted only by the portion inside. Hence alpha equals 4.83 Angstrom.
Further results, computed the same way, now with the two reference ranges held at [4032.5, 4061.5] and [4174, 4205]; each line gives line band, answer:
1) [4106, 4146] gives 1.64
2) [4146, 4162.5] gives -0.50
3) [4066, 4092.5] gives -0.77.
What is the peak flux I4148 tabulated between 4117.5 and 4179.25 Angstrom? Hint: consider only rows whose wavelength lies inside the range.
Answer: 9.19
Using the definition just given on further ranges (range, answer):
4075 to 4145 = 9.58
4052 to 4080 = 8.99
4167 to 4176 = 7.94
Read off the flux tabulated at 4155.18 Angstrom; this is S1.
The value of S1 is 8.21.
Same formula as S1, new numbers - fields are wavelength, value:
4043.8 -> 8.69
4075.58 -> 7.76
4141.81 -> 7.5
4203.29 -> 8.47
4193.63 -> 8.11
